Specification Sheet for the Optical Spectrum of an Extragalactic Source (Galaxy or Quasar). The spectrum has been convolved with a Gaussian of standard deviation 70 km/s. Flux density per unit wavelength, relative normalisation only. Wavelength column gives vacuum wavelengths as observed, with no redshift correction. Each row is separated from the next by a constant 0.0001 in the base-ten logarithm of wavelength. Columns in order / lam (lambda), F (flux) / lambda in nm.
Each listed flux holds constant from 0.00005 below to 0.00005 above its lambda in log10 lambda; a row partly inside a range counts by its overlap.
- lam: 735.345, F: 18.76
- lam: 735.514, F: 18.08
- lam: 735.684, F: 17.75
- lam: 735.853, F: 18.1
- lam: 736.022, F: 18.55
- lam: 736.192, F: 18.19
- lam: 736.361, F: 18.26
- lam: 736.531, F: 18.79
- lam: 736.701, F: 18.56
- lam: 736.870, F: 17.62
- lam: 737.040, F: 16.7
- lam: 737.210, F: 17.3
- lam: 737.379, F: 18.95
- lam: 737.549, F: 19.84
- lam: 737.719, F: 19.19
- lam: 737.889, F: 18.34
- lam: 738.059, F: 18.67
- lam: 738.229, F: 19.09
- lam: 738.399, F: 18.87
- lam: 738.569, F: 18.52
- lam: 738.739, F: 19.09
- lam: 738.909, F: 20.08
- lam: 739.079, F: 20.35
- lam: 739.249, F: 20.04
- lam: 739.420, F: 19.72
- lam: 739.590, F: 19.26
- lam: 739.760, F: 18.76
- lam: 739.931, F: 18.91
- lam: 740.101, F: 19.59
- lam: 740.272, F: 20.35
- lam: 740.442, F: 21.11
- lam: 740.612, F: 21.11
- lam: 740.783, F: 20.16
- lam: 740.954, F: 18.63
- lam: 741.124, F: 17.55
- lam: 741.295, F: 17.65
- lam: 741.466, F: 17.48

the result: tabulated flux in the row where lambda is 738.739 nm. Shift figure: 19.09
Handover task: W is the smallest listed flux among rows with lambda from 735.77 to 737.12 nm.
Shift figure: 16.7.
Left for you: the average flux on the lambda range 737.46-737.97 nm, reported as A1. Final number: 19.1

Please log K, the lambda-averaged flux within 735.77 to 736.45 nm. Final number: 18.3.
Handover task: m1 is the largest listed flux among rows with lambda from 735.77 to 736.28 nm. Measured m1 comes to 18.55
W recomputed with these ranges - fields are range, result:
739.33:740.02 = 18.76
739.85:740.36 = 18.91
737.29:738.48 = 18.34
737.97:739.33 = 18.52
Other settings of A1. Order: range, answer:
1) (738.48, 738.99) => 19.2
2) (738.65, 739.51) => 19.8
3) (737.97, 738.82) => 18.8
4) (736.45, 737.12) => 17.9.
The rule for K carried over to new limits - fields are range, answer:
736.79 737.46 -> 17.6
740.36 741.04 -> 20.3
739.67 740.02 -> 18.9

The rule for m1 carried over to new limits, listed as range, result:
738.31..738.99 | 20.08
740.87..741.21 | 18.63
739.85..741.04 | 21.11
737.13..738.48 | 19.84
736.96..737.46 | 18.95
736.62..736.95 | 18.56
